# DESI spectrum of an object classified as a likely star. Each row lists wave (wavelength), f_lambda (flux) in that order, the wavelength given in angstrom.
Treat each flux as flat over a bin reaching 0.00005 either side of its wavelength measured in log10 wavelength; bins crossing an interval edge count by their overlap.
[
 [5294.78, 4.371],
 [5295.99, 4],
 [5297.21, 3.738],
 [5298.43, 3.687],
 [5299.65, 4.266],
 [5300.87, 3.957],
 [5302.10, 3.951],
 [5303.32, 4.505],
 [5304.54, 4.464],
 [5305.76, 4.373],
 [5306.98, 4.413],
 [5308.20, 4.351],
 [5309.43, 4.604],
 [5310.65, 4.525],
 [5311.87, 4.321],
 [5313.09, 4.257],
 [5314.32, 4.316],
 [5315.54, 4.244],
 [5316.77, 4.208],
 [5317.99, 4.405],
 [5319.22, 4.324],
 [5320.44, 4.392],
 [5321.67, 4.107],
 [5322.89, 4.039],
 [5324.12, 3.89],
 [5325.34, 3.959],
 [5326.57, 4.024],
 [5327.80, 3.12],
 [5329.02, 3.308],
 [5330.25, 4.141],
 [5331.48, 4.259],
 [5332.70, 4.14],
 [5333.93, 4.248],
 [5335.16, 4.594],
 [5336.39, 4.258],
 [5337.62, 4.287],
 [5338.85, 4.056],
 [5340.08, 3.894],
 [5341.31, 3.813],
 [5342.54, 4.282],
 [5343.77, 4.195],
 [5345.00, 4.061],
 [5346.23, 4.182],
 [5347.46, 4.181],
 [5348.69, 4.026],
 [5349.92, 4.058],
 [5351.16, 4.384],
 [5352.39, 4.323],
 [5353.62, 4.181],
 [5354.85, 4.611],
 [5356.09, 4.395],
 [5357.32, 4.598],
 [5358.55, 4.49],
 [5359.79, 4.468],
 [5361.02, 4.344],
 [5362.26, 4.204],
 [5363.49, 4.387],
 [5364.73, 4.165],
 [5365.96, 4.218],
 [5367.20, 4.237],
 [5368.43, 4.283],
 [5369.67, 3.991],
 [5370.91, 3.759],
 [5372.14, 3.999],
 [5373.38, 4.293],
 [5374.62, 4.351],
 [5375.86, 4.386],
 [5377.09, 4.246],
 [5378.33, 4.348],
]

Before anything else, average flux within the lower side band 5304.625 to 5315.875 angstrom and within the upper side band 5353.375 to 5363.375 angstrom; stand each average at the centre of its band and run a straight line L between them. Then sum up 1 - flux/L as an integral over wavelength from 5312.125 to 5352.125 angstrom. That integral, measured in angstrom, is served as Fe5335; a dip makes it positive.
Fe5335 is 2.6 angstrom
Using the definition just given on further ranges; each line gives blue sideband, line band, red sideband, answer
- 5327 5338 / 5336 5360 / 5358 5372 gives -0.6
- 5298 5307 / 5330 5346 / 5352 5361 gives 0.7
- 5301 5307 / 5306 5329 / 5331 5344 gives 0.4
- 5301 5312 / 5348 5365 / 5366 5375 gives -0.6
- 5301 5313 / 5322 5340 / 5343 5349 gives 0.9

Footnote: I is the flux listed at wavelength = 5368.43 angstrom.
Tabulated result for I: 4.283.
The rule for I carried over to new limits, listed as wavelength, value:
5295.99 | 4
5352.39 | 4.323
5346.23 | 4.182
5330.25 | 4.141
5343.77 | 4.195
